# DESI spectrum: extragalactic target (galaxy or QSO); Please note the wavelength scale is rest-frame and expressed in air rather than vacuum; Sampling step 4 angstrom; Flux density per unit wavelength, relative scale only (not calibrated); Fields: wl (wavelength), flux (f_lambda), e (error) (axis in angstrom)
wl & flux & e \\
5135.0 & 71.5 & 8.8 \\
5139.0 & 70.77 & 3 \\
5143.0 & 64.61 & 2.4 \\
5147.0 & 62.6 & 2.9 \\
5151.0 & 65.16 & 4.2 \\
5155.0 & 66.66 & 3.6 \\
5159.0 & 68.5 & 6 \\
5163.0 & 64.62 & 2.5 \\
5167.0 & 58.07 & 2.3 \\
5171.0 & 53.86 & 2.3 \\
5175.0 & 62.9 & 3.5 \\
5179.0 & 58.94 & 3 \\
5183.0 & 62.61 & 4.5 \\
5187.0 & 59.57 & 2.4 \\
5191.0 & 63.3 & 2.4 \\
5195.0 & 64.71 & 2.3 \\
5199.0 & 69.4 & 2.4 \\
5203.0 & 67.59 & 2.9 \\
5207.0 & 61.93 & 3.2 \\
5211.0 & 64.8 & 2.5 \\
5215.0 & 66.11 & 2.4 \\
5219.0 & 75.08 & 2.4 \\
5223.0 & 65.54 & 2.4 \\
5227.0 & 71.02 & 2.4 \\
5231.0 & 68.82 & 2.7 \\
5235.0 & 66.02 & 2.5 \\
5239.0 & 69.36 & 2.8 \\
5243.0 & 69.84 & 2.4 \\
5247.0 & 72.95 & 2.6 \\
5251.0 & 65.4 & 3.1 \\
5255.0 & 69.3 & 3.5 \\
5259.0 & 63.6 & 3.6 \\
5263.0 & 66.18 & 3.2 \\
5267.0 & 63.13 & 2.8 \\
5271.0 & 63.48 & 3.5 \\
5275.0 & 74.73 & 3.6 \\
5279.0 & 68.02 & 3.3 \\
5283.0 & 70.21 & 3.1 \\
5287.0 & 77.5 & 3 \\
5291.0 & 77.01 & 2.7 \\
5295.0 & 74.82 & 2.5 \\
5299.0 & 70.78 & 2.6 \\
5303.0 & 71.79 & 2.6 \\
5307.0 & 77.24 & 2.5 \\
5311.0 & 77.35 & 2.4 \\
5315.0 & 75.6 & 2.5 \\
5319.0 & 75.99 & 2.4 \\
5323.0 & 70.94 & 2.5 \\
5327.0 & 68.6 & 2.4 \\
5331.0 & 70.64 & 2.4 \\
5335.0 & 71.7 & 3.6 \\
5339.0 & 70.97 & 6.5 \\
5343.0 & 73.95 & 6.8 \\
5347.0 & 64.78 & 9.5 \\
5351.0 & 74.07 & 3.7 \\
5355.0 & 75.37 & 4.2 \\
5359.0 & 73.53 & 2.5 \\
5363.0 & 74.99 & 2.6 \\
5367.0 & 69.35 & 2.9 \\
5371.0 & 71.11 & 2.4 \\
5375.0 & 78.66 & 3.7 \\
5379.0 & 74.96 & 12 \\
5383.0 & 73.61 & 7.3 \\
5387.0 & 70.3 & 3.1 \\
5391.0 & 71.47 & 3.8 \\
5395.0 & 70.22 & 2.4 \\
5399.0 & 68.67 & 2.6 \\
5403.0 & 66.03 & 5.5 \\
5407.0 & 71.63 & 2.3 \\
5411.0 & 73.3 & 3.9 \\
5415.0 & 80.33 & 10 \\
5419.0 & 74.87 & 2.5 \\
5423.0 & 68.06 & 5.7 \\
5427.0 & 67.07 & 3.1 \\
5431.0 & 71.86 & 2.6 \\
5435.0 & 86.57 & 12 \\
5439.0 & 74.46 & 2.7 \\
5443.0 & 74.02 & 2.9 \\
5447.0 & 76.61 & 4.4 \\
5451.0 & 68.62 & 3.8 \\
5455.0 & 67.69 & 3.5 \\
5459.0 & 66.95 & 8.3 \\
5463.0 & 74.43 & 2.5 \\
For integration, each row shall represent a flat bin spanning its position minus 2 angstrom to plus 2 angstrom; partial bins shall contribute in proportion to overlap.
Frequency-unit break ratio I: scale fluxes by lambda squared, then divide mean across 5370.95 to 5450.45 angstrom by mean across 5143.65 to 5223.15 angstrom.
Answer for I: 1.24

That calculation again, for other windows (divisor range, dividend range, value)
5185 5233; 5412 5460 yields 1.20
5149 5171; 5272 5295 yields 1.21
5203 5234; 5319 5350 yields 1.09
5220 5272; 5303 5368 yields 1.12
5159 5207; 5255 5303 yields 1.16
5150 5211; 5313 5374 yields 1.22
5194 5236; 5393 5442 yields 1.16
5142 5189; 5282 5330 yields 1.25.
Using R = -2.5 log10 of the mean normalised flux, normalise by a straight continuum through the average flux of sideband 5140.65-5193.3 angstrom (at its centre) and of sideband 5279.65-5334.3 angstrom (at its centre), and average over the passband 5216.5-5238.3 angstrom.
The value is -0.03 mag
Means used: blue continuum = 62.5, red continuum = 73.5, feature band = 69.2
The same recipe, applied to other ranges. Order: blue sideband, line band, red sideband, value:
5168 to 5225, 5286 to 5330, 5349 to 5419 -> -0.08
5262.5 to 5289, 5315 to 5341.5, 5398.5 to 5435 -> -0.02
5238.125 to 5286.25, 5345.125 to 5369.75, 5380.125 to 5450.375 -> -0.01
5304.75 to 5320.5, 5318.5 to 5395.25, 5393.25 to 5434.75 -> 0.03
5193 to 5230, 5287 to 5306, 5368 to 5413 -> -0.07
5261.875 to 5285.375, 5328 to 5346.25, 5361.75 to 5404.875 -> -0.02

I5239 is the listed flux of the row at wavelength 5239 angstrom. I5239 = 69.36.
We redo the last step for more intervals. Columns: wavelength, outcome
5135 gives 71.5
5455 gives 67.69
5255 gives 69.3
